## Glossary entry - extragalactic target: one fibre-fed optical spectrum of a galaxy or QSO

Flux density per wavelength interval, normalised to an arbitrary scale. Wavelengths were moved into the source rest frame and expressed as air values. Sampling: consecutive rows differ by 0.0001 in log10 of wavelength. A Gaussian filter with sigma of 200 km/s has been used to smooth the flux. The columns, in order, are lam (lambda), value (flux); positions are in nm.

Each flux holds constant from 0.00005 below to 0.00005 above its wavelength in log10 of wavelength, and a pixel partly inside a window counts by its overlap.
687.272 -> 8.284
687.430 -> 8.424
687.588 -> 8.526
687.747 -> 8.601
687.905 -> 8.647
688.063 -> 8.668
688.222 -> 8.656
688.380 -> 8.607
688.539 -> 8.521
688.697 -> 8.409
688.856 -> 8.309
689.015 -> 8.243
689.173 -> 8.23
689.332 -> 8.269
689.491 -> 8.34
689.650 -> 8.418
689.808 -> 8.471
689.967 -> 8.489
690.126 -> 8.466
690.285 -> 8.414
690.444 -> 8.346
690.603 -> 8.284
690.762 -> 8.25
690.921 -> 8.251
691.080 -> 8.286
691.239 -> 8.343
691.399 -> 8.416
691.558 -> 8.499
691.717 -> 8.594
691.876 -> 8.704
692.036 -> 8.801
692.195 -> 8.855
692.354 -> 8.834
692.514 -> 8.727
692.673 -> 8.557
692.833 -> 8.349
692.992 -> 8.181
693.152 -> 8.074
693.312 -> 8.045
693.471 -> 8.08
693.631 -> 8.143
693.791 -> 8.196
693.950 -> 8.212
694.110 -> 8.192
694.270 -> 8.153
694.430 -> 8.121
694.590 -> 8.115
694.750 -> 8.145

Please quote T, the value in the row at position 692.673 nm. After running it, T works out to 8.557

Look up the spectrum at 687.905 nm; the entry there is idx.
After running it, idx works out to 8.647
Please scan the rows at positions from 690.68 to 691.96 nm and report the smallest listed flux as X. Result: 8.25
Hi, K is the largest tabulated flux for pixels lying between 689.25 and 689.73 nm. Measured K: 8.418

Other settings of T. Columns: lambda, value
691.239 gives 8.343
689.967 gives 8.489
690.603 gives 8.284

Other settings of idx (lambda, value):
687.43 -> 8.424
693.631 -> 8.143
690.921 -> 8.251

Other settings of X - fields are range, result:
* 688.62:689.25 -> 8.23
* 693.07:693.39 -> 8.045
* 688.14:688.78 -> 8.409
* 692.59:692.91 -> 8.349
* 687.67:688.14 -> 8.601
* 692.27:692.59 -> 8.727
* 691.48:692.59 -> 8.499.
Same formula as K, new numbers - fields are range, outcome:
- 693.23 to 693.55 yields 8.08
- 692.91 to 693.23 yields 8.181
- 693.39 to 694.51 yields 8.212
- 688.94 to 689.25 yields 8.243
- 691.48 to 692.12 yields 8.801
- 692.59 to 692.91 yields 8.557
